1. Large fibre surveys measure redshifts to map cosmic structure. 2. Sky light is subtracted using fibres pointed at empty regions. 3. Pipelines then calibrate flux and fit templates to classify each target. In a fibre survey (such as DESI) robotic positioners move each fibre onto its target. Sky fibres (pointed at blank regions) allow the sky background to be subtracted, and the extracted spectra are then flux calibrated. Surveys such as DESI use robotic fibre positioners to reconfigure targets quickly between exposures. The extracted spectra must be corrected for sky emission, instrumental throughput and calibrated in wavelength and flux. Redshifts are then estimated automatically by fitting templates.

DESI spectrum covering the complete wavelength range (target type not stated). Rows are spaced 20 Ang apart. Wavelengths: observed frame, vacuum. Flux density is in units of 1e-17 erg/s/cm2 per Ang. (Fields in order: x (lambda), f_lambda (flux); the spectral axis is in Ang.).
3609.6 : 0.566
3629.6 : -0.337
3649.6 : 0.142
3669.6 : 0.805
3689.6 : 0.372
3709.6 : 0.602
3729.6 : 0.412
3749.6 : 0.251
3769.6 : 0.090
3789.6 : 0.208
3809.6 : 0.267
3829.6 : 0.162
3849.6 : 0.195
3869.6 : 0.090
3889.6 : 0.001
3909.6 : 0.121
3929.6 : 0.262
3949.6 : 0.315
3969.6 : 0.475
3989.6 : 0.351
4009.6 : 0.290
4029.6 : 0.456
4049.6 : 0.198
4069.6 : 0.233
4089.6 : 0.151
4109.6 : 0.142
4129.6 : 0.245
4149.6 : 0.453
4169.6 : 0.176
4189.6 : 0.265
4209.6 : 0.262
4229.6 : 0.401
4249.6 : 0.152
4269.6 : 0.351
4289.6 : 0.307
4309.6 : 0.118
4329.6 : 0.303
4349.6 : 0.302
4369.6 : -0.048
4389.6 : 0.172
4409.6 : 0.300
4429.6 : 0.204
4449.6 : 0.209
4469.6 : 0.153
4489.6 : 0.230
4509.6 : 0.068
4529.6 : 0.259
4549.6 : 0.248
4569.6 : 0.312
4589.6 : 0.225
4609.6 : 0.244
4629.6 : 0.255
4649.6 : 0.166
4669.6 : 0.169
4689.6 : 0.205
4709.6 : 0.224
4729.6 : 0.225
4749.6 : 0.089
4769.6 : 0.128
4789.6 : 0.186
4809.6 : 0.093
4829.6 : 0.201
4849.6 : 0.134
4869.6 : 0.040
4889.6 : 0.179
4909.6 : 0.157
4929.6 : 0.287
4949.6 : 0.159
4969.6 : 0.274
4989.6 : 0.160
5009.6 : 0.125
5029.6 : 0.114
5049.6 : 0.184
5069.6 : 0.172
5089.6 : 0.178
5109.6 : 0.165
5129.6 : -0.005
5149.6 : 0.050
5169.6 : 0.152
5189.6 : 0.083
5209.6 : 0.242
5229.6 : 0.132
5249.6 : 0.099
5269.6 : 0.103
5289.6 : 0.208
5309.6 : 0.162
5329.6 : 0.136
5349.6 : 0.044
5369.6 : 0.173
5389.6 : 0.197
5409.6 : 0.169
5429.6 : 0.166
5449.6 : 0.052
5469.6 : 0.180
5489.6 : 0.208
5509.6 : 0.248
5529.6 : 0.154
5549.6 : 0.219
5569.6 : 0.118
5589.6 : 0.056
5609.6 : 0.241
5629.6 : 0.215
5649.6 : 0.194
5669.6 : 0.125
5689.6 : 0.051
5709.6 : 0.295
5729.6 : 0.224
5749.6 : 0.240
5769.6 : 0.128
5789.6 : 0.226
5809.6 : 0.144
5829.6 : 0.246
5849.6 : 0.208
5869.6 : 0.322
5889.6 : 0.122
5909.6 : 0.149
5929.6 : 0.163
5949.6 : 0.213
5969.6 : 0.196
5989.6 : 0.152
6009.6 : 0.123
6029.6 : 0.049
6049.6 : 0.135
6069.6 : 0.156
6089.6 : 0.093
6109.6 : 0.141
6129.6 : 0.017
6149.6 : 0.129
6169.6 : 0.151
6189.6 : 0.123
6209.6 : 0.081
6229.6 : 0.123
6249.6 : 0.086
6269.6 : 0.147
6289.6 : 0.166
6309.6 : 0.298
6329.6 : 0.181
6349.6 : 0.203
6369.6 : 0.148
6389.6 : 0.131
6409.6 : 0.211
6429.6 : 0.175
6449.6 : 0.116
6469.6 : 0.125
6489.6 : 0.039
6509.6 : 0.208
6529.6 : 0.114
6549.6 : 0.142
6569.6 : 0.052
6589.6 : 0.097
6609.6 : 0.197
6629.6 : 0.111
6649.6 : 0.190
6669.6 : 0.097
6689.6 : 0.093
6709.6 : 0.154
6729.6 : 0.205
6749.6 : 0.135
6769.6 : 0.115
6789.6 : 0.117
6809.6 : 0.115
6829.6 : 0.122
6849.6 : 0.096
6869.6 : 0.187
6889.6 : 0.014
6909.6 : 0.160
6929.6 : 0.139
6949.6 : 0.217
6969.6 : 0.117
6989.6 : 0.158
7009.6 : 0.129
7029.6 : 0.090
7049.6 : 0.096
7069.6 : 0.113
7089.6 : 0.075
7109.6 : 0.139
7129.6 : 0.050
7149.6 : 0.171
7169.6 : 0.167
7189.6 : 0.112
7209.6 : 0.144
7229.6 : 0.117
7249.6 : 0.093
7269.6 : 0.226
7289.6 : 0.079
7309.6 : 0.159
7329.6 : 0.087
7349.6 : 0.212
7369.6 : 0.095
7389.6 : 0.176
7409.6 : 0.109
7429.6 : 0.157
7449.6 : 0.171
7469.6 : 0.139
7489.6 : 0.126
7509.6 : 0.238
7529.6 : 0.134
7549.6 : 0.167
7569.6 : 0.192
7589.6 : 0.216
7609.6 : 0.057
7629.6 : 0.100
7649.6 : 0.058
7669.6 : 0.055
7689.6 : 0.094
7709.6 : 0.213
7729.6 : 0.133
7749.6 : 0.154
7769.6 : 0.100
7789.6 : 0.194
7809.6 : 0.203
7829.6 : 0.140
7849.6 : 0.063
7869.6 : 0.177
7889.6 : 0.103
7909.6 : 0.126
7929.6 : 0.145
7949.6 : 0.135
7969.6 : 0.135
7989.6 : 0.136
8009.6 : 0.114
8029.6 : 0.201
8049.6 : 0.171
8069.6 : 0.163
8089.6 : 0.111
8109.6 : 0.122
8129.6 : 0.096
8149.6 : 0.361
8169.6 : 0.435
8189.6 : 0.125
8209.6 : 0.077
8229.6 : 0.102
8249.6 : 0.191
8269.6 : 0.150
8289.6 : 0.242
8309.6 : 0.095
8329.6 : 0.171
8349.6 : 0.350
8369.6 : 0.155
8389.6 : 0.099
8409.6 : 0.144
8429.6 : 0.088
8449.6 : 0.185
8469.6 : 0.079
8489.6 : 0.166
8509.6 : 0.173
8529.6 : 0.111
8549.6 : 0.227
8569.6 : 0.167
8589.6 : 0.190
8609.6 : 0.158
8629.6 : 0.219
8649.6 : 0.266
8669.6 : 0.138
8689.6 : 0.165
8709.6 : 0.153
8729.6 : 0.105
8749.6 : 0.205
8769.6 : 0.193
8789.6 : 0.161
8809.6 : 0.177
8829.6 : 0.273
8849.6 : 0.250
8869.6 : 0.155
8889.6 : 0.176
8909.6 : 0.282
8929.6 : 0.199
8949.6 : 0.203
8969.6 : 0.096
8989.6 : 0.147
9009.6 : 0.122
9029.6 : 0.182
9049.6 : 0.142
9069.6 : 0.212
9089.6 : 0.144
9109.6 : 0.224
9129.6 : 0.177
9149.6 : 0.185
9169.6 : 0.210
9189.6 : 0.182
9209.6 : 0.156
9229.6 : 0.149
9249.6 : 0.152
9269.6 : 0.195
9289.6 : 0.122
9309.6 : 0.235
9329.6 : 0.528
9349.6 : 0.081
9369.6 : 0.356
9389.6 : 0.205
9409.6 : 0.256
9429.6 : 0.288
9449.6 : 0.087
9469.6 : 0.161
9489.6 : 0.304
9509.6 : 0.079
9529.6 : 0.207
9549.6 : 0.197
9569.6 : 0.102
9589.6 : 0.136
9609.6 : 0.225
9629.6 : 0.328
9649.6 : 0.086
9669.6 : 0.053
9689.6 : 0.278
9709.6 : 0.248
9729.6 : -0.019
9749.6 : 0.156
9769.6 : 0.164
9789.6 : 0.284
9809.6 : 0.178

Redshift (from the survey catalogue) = 1.19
